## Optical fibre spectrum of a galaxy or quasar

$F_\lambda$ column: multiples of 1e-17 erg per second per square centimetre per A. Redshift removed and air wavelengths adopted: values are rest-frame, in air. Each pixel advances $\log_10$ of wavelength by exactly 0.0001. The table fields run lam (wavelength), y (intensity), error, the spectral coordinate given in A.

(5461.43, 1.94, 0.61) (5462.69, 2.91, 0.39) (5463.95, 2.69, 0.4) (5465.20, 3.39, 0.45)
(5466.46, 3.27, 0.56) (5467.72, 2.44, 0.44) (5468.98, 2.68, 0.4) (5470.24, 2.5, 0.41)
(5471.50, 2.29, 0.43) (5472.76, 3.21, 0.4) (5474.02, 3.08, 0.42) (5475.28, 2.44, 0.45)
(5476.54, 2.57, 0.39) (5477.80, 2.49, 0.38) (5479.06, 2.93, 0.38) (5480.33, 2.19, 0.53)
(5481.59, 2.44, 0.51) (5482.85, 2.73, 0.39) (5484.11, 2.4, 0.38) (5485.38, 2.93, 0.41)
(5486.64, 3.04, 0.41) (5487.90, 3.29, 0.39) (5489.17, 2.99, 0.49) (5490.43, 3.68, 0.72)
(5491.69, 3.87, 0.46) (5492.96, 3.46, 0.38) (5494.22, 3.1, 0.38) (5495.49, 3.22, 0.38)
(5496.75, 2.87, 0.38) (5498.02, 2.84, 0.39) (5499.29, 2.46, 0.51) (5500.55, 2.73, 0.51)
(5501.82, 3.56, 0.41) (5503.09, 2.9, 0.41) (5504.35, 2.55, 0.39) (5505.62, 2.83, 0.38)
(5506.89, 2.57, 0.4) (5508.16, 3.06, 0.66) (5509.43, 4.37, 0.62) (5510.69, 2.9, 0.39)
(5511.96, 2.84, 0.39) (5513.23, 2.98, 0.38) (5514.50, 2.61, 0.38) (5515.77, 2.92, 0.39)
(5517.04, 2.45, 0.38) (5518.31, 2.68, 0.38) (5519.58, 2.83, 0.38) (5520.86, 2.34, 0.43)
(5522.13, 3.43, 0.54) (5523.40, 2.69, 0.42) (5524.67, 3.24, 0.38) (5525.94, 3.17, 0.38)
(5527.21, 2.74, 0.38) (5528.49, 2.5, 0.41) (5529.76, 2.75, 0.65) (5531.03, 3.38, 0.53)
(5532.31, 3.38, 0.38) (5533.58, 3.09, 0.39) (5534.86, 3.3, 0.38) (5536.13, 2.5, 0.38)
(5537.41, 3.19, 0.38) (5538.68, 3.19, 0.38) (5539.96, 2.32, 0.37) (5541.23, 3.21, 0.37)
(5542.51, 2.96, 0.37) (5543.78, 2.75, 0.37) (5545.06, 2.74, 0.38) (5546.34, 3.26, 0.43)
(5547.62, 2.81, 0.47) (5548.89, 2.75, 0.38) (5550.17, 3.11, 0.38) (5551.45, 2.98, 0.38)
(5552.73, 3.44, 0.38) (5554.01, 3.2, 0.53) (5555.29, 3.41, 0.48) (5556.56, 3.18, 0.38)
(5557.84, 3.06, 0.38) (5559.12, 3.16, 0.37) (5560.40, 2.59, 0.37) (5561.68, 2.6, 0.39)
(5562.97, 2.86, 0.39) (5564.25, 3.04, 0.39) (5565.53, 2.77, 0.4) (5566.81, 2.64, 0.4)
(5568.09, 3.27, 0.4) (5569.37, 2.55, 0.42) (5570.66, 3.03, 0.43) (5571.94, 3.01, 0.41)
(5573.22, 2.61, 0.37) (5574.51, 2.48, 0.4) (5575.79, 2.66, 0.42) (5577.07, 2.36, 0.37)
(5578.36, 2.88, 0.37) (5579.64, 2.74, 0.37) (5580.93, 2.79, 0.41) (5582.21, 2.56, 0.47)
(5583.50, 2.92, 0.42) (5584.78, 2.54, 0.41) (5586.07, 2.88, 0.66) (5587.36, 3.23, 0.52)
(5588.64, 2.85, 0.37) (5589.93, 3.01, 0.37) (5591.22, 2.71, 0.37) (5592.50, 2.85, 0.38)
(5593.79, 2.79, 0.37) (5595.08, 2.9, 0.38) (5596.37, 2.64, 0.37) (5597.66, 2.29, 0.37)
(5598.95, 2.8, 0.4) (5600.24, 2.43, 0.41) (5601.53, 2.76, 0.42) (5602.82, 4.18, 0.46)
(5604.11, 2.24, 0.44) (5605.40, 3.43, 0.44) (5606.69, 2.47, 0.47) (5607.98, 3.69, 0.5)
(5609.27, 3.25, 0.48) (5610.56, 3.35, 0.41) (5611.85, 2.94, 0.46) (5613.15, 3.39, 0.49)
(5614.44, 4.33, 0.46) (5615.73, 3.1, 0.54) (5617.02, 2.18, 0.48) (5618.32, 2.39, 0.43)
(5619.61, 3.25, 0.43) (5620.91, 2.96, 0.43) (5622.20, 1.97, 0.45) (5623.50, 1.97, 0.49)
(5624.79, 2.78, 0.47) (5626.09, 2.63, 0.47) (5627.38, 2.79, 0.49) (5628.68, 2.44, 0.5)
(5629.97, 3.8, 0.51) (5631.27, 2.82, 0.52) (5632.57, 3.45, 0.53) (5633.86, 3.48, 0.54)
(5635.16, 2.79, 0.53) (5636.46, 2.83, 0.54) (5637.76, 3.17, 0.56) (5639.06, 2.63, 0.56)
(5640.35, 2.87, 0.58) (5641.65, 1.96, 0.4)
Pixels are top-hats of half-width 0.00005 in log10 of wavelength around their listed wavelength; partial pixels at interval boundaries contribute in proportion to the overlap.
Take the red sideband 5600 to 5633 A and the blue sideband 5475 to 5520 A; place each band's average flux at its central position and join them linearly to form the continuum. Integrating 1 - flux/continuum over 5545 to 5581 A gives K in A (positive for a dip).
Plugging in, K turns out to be 0.5 A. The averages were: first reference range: 2.91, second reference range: 2.96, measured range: 2.9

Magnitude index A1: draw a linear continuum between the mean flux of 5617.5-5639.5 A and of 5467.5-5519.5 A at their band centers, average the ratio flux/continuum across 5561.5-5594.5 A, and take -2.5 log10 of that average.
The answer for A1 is 0.02 mag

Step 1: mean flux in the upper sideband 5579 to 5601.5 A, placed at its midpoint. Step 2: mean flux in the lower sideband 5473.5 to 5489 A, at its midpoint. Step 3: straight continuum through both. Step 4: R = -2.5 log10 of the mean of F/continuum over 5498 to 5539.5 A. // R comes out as -0.079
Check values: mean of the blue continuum 2.72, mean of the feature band 2.94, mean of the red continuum 2.76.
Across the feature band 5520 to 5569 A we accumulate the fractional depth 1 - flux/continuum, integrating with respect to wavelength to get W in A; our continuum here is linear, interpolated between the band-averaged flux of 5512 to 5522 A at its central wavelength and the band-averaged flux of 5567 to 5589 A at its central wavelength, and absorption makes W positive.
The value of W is -3.8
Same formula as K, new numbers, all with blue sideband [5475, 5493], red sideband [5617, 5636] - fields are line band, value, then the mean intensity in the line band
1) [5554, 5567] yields -0.52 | 2.96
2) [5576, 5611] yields -0.58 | 2.87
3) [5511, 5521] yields 0.48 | 2.73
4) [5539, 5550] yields -0.08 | 2.87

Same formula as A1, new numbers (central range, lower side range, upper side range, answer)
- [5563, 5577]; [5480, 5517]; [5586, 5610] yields 0.05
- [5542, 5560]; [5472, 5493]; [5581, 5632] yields -0.06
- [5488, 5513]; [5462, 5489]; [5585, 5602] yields -0.12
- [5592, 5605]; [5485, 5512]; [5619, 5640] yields 0.05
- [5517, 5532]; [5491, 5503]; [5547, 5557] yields 0.09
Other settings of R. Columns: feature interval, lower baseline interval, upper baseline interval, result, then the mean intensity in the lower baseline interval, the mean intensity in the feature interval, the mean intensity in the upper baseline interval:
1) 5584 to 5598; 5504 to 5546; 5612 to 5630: 0.02 mag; 2.93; 2.8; 2.83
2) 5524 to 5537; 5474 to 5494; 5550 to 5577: -0.03 mag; 2.91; 3.01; 2.92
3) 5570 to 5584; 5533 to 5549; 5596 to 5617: 0.10 mag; 2.93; 2.73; 3.06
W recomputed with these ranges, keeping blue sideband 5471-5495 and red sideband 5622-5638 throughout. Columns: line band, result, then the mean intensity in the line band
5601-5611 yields -1.1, 3.17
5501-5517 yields -0.5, 2.98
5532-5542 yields -0.4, 3.01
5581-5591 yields 0.1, 2.85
